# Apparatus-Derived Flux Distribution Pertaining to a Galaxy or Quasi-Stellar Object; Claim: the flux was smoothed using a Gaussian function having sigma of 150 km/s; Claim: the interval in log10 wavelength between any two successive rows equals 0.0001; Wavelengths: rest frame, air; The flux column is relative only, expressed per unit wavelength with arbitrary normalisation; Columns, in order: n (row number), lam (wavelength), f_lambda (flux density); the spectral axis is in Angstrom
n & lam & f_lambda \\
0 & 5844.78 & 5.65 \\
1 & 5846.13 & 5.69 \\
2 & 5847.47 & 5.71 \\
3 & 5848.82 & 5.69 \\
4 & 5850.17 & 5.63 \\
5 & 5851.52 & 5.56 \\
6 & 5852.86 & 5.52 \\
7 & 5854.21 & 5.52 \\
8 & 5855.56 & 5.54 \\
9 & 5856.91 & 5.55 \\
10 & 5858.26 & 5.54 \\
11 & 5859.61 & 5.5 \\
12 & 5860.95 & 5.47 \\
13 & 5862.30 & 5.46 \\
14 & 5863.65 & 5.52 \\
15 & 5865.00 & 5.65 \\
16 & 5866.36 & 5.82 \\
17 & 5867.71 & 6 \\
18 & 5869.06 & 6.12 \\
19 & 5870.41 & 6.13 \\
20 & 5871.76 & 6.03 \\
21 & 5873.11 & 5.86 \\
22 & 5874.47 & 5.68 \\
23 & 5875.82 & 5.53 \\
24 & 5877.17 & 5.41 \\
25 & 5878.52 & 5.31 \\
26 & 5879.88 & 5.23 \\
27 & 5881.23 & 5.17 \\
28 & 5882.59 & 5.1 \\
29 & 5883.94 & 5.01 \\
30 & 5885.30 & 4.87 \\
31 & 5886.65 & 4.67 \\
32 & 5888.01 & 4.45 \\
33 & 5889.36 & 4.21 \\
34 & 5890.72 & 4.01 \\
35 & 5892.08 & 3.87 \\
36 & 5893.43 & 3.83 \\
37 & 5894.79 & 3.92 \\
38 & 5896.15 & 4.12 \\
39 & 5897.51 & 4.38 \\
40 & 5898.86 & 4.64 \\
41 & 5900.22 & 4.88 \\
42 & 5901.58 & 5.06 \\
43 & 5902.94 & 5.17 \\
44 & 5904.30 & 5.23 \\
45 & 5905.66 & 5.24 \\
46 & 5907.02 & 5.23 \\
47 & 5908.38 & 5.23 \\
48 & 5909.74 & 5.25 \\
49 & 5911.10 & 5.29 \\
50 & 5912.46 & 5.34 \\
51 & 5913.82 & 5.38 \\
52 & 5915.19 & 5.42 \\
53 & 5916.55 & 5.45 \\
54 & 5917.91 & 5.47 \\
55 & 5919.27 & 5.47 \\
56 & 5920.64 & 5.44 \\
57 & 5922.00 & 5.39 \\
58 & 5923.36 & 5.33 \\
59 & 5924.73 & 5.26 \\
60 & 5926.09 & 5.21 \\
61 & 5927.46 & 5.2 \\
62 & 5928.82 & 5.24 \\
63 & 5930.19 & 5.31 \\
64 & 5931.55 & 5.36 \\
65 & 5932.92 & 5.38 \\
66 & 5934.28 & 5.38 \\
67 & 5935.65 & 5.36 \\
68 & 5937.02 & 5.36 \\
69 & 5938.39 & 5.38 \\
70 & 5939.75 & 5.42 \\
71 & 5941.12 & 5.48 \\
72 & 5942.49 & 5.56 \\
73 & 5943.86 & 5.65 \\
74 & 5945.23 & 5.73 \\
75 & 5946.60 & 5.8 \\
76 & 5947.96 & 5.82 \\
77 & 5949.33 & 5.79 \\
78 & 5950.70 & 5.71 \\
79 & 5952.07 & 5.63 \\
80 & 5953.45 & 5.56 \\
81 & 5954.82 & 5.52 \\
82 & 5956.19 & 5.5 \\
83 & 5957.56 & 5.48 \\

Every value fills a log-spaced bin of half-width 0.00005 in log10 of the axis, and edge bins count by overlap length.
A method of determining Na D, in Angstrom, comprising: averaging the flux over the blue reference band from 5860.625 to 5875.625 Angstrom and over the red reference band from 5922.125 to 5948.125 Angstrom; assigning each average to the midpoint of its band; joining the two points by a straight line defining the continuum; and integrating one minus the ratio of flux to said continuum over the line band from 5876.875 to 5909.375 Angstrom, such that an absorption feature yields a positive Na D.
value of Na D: 5.2 Angstrom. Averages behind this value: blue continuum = 5.79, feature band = 4.76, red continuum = 5.43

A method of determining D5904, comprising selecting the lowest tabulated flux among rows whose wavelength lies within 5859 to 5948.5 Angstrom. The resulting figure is 3.83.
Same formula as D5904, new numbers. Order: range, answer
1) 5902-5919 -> 5.17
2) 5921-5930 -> 5.2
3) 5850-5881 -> 5.23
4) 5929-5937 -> 5.31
